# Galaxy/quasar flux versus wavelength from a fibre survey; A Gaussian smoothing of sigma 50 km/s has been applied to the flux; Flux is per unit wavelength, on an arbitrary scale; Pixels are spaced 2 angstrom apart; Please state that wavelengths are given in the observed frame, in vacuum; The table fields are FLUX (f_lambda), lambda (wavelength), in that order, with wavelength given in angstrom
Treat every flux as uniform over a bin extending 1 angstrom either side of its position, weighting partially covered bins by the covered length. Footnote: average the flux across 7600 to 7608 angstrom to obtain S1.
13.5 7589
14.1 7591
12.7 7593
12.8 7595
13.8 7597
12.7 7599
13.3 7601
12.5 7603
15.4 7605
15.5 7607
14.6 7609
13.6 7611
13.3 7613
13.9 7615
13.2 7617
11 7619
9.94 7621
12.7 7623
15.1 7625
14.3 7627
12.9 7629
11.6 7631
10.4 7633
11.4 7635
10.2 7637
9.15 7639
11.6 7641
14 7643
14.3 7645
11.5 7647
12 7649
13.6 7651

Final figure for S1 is 14.2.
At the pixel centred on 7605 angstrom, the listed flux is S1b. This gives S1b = 15.4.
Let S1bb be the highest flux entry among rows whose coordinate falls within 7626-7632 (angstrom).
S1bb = 14.3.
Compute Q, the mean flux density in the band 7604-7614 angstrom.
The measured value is 14.5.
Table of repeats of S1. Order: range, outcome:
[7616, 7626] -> 12.4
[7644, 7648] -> 12.9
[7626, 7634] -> 12.3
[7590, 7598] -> 13.4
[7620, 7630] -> 13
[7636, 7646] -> 11.8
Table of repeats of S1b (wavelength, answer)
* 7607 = 15.5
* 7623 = 12.7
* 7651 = 13.6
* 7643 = 14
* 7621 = 9.94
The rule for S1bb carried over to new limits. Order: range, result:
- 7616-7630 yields 15.1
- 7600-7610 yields 15.5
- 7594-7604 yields 13.8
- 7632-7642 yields 11.6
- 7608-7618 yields 14.6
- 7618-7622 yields 11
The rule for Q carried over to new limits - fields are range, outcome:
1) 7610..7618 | 13.5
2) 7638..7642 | 10.4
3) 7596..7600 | 13.2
